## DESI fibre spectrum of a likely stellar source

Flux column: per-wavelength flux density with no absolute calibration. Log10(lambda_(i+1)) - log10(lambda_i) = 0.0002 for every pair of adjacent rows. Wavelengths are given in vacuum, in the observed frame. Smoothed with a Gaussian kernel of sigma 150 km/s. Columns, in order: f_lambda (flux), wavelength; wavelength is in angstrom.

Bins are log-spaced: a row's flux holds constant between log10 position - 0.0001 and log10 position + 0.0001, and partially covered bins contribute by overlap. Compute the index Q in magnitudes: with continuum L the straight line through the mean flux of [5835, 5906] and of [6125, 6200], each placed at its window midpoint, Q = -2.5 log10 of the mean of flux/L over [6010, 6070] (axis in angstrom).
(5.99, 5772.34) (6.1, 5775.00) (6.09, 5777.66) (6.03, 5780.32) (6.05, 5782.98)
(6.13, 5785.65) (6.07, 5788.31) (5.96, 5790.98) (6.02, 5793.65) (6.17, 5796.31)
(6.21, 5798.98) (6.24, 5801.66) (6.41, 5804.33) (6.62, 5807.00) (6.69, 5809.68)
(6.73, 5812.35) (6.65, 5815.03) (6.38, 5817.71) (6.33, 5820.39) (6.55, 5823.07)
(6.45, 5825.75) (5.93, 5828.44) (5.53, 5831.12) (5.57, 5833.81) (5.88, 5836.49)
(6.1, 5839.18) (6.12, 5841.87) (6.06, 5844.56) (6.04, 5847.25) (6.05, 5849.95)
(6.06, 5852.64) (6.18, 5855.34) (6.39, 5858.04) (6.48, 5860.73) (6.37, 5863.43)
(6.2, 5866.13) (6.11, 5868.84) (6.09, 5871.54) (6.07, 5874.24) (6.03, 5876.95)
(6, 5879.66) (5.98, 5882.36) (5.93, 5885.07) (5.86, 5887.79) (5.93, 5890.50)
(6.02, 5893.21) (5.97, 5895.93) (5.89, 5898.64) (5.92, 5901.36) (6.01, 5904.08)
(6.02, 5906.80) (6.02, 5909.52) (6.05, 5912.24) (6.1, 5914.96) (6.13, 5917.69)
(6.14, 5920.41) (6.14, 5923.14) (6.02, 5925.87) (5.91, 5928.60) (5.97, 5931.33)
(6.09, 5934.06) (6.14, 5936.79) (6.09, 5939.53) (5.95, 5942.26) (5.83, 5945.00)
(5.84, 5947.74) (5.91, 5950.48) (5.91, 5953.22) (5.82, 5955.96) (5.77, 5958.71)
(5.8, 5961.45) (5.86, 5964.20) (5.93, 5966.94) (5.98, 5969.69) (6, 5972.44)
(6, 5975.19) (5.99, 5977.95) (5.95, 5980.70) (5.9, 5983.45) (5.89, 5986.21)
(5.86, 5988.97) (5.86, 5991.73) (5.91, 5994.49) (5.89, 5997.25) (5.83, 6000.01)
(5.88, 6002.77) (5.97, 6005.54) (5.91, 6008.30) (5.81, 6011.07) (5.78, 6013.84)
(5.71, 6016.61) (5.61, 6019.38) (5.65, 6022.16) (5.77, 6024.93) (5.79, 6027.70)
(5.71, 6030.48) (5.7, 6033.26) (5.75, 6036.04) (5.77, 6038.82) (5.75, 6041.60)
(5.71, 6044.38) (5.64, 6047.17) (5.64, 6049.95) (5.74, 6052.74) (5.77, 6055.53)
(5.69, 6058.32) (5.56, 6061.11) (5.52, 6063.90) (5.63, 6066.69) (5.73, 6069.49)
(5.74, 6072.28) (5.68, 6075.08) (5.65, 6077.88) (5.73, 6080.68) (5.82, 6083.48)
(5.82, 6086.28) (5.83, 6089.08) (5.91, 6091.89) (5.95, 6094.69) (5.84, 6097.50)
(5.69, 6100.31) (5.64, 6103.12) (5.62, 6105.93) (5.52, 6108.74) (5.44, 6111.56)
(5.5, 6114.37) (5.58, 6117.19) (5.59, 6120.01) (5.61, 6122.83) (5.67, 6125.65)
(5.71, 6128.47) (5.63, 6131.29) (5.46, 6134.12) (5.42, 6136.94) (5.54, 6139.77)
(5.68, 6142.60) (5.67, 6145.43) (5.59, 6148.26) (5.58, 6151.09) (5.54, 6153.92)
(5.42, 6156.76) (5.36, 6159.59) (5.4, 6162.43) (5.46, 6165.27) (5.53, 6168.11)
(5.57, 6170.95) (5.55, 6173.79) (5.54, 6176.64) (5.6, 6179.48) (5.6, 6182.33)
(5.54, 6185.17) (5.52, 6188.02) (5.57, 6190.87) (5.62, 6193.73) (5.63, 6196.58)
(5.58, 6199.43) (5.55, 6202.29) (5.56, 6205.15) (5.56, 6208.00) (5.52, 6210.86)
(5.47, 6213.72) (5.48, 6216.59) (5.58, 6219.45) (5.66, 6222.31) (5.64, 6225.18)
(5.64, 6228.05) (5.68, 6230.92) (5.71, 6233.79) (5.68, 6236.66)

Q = 0.01 mag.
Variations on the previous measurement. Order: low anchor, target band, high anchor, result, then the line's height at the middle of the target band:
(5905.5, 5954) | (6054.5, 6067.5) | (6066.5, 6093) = 0.030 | 5.79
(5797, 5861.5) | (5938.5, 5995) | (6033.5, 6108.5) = 0.006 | 5.94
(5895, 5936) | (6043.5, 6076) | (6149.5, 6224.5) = 0.019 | 5.77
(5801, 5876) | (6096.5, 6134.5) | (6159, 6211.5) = 0.014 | 5.68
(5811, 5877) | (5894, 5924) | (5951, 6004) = 0.001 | 6.04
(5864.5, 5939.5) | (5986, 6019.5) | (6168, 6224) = 0.004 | 5.87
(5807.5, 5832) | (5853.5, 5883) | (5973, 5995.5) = 0.013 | 6.25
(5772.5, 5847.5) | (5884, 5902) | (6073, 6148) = 0.020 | 6.04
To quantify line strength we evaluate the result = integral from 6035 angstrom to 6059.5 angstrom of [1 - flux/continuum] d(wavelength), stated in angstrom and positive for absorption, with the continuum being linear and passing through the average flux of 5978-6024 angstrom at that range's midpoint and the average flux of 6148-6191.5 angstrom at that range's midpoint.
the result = 0.2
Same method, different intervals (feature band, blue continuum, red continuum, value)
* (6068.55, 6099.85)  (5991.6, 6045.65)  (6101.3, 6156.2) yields -0.7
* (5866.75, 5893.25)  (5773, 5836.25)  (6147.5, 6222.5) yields 0.3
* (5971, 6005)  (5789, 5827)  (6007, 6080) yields -0.3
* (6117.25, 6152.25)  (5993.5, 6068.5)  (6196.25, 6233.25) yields 0.4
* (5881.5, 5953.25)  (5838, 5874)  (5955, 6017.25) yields 0.5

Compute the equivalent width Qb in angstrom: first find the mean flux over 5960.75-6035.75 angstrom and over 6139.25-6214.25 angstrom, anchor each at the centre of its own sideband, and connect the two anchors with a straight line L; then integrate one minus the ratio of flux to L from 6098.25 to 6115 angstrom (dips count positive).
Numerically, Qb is 0.2 angstrom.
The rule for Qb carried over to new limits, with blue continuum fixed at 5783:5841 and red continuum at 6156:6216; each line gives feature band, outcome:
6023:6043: 0.22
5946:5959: 0.22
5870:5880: 0.08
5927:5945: -0.07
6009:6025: 0.31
